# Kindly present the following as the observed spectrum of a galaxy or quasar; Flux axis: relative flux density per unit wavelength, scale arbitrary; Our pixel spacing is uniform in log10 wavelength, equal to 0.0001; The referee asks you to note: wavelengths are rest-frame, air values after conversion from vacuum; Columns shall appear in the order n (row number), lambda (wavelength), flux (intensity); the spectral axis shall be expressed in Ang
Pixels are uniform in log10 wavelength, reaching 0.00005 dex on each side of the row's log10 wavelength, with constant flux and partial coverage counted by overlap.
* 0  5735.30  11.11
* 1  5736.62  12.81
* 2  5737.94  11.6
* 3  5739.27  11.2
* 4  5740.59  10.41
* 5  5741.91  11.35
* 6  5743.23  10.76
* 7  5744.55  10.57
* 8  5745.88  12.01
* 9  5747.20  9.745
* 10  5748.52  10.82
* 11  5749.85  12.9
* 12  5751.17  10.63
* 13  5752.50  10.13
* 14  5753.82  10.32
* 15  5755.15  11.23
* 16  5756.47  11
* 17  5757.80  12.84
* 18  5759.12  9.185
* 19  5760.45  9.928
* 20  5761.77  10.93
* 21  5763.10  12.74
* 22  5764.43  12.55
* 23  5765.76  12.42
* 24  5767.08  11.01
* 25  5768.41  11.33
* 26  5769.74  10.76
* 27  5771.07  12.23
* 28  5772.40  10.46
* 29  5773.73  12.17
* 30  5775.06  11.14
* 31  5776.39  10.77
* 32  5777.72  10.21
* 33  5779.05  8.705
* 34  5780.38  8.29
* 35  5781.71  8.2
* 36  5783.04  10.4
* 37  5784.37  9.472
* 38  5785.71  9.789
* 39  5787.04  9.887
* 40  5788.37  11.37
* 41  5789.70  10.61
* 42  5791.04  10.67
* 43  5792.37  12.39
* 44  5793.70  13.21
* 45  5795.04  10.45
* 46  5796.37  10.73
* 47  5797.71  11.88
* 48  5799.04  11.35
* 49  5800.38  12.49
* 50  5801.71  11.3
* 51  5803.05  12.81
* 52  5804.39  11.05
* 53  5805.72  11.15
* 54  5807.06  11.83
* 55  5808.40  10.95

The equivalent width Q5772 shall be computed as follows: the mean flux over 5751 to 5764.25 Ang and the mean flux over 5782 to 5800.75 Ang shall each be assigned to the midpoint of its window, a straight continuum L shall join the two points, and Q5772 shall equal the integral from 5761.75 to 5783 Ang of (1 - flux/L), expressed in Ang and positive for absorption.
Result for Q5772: 0.2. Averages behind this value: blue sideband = 11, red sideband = 11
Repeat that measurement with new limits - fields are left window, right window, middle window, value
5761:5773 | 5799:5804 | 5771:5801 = 2.8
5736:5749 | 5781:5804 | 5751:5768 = -0.1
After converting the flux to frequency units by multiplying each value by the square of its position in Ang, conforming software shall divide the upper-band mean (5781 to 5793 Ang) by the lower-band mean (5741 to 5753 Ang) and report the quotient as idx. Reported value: 1.0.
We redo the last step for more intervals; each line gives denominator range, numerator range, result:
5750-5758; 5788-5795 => 1.06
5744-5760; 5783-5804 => 1.04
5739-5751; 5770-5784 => 0.94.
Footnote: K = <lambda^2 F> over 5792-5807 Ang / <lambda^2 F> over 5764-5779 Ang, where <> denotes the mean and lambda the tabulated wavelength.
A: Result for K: 1.05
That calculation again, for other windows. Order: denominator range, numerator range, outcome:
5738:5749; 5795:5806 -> 1.08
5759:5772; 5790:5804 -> 1.04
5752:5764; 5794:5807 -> 1.07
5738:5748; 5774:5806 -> 1.00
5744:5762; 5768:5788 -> 0.95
